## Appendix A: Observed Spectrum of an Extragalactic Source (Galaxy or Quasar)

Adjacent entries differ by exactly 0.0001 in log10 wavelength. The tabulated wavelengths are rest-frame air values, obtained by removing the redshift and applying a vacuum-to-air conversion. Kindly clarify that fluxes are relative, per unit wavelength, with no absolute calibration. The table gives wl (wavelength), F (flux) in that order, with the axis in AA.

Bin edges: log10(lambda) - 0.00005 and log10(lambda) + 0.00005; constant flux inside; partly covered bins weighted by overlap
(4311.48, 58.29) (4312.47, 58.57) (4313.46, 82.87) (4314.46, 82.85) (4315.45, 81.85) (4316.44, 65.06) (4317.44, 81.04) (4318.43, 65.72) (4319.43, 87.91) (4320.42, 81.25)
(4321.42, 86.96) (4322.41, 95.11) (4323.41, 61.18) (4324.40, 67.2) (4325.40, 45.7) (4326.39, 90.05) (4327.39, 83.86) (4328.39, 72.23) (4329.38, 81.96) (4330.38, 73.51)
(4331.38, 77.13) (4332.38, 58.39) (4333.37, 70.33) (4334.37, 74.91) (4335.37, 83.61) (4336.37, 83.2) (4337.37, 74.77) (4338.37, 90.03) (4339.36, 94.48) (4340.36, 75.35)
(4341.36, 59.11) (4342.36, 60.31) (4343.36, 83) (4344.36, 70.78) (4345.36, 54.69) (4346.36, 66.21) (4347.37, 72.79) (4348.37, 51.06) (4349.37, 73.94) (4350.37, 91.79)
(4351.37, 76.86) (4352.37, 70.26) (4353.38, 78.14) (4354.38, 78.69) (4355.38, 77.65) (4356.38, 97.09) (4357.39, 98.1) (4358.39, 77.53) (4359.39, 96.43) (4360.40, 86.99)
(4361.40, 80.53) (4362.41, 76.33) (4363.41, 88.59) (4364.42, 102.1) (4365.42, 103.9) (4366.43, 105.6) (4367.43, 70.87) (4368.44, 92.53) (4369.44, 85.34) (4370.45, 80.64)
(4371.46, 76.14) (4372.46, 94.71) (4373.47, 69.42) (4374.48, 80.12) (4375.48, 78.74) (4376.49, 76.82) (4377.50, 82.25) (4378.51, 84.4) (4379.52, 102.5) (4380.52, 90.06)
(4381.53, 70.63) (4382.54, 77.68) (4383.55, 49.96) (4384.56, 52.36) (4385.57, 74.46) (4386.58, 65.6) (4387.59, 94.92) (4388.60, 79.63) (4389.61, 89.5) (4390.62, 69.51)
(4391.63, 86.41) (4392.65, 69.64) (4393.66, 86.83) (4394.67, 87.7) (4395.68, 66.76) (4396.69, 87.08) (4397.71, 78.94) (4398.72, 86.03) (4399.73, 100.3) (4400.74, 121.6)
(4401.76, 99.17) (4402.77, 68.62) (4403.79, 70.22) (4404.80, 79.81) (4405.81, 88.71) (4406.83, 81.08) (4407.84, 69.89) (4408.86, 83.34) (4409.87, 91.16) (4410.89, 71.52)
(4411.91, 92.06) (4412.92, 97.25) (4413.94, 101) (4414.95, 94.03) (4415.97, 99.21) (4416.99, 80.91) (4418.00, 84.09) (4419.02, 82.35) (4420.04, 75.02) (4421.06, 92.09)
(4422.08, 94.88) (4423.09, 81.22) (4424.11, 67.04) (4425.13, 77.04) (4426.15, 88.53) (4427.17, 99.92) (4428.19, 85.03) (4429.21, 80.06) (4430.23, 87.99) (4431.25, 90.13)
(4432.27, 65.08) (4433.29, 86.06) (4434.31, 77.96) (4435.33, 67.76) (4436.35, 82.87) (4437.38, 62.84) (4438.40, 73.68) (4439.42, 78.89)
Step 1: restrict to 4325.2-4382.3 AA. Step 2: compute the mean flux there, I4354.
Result 79.9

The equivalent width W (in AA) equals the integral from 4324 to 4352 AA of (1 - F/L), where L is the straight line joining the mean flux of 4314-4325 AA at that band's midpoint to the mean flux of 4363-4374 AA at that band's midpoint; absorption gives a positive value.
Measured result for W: 2.7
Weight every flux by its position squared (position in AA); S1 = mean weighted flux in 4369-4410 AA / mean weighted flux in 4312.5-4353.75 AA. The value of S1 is 1.11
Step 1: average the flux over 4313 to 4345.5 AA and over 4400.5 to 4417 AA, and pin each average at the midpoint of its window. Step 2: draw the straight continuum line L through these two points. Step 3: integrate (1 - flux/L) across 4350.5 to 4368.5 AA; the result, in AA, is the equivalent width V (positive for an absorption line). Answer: -1.4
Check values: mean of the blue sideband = 75.9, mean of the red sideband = 87.2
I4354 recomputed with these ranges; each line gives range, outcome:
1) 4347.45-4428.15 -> 83.3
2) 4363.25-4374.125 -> 88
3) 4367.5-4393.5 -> 78.9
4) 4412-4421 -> 89.5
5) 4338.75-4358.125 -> 75.4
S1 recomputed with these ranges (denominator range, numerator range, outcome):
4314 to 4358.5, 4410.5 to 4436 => 1.16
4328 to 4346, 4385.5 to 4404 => 1.16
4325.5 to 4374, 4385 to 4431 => 1.09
